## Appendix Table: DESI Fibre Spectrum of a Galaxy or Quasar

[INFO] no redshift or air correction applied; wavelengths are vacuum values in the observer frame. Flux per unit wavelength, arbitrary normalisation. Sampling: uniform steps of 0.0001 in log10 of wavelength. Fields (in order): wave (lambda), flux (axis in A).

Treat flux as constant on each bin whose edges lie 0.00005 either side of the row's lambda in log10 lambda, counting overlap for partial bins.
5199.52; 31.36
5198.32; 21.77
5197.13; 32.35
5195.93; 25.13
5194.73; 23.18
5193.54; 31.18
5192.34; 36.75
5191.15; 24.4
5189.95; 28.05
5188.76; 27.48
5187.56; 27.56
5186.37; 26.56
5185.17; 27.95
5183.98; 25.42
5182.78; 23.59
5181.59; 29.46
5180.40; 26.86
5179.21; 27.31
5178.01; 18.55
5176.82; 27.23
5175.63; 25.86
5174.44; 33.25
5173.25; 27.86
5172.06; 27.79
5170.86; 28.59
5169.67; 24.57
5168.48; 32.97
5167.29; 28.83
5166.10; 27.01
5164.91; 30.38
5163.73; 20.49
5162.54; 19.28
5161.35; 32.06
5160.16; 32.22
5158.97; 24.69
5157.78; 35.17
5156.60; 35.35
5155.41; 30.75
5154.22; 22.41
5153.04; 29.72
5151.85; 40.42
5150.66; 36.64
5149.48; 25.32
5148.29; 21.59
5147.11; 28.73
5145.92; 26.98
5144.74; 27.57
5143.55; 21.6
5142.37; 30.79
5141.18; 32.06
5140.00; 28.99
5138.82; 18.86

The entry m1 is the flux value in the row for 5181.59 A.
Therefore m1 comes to 29.46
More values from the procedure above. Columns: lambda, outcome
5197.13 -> 32.35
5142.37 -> 30.79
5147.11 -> 28.73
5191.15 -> 24.4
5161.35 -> 32.06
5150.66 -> 36.64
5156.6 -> 35.35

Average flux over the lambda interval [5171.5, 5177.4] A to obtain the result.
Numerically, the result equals 28.4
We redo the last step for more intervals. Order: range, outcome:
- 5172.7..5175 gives 30.6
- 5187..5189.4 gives 27.5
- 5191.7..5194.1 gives 33.8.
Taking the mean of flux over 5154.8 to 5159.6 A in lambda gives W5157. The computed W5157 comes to 31.5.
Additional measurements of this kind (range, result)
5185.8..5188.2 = 27.1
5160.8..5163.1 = 25.6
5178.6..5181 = 27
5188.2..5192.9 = 29.2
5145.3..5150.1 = 25.8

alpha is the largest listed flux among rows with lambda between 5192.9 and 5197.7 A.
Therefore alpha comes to 32.35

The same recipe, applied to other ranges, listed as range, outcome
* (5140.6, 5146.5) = 32.06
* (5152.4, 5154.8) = 29.72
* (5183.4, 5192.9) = 36.75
